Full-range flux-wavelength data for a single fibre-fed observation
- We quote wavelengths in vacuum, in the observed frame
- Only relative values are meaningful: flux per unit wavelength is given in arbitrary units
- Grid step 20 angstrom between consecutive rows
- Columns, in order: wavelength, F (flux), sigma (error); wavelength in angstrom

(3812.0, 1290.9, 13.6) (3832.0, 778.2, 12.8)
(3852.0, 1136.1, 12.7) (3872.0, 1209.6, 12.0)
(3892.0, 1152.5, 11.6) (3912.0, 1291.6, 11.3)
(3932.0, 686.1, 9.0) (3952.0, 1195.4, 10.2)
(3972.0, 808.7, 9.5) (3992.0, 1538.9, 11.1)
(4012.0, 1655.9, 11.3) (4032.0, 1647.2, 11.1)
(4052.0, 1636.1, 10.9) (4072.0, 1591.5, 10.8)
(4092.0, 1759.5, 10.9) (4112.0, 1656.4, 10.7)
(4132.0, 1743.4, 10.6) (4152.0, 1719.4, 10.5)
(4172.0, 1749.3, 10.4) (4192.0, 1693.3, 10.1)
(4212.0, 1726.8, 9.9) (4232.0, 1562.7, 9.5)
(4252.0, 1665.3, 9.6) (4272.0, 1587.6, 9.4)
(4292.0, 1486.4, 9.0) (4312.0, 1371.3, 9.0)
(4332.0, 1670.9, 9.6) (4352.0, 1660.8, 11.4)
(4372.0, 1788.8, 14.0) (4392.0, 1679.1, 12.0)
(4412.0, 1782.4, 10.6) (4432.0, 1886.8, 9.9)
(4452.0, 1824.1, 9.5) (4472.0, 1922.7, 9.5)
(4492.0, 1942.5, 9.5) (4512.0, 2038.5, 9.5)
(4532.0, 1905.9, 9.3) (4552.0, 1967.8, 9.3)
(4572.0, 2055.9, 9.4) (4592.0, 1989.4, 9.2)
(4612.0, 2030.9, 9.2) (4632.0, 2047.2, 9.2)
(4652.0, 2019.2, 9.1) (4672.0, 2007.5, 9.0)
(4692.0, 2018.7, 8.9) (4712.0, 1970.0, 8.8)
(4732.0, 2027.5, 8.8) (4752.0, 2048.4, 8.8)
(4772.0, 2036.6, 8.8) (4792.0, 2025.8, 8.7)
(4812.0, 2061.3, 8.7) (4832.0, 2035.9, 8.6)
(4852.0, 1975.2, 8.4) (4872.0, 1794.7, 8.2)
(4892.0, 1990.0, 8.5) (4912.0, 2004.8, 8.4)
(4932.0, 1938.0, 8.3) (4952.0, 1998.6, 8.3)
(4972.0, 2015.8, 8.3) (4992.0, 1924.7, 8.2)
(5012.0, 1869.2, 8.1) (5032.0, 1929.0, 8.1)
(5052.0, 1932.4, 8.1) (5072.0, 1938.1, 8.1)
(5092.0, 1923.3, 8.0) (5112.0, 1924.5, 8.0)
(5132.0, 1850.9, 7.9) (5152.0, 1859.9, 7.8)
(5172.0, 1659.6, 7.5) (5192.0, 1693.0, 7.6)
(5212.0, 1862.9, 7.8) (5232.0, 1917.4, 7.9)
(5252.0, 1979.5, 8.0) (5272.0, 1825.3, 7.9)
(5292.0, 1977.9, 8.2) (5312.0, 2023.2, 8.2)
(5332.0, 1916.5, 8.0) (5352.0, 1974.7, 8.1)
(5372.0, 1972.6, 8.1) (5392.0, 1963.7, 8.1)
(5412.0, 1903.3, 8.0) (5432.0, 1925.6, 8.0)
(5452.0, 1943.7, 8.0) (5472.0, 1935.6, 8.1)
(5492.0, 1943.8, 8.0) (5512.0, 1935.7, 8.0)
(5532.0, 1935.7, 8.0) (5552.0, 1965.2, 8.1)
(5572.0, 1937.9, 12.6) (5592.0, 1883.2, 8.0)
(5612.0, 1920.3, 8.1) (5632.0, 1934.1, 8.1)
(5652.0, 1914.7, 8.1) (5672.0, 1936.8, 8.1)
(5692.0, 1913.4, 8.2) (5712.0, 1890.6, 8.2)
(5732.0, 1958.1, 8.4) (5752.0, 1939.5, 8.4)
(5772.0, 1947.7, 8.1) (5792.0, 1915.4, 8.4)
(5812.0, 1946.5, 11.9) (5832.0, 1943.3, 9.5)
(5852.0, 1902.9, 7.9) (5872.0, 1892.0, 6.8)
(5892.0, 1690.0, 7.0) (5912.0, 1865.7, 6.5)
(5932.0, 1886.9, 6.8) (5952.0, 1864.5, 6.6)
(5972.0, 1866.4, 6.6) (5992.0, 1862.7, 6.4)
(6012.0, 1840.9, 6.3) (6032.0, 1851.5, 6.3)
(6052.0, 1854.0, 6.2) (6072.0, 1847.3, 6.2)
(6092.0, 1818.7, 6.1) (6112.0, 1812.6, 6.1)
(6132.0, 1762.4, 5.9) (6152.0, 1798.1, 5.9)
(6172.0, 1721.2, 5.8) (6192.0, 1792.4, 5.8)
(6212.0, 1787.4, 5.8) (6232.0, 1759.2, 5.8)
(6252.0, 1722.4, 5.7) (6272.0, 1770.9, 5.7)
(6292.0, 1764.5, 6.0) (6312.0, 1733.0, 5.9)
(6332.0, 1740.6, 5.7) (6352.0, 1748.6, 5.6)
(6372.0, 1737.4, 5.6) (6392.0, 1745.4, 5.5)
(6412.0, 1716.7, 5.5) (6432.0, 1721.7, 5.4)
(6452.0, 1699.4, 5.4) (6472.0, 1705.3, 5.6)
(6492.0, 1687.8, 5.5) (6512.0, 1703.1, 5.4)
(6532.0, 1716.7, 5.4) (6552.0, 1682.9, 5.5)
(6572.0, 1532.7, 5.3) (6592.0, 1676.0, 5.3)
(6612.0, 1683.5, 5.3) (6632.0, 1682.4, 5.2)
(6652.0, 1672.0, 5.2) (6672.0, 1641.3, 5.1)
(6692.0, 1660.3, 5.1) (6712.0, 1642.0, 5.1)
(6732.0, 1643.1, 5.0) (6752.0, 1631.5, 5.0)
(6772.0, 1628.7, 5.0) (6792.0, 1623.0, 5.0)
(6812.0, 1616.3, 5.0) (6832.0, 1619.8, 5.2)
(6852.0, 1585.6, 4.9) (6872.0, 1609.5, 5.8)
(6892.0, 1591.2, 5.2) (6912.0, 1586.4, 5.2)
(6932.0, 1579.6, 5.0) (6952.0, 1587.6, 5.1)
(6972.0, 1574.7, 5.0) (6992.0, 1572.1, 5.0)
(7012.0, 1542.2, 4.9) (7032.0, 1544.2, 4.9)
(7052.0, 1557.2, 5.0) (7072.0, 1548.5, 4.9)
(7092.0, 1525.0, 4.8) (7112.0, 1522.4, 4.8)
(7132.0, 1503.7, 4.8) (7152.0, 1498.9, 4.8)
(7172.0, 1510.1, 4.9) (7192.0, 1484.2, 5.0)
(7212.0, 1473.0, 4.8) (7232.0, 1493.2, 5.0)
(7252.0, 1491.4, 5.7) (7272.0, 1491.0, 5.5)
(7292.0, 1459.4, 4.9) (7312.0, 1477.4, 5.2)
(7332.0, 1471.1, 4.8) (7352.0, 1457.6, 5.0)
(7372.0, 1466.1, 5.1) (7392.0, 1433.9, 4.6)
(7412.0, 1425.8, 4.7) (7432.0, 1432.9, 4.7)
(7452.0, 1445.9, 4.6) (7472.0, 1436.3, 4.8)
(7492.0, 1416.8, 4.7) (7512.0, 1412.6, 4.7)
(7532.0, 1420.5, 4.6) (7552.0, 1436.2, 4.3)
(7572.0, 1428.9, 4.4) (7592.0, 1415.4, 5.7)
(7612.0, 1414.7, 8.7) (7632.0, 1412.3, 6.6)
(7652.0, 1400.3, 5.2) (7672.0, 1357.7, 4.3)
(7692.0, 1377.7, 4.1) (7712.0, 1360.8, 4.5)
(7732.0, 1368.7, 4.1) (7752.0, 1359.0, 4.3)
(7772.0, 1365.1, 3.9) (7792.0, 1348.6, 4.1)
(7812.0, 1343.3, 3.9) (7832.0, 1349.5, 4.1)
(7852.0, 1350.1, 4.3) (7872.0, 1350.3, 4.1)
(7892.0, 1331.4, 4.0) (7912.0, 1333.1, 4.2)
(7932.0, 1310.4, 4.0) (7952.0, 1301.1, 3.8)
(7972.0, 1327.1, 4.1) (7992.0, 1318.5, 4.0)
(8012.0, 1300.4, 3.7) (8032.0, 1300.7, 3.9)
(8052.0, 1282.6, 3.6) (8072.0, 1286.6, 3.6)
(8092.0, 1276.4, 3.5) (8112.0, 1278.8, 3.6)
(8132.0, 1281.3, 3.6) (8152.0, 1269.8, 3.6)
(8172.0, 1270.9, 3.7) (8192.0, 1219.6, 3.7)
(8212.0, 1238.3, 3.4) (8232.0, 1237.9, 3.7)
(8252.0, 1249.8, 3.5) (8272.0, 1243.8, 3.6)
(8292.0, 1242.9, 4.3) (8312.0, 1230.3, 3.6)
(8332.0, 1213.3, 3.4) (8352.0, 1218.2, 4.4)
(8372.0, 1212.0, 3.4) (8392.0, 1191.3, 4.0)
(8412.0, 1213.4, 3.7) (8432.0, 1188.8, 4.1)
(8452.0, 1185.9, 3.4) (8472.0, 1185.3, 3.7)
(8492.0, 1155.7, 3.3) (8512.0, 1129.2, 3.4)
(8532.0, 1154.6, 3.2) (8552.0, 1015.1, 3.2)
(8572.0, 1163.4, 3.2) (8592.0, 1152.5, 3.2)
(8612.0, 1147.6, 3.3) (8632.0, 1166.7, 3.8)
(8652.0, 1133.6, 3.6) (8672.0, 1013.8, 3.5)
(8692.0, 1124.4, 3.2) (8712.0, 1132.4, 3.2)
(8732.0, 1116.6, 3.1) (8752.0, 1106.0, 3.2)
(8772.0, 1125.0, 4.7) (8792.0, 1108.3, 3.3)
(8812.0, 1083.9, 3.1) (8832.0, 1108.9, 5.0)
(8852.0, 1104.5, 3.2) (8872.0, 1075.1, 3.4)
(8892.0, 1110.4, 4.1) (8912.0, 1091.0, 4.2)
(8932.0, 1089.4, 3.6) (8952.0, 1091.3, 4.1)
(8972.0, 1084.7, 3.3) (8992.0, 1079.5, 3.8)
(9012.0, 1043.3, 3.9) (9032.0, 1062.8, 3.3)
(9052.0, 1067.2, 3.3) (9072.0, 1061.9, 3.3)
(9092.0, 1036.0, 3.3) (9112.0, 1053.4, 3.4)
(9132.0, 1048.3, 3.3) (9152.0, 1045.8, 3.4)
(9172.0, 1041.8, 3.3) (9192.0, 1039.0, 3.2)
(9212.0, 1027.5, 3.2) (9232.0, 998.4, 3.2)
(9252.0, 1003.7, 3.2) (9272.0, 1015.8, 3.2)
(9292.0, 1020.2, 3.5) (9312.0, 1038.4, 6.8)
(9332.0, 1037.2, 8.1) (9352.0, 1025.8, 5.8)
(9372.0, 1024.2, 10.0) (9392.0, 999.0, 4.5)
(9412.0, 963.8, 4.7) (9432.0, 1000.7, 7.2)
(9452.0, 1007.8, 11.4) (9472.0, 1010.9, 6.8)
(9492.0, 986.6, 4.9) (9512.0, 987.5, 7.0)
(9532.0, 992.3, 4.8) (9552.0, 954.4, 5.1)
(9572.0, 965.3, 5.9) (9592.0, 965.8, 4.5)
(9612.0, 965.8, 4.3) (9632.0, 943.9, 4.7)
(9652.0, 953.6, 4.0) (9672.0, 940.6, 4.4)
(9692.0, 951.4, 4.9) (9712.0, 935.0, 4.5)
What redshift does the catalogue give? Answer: 0.00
